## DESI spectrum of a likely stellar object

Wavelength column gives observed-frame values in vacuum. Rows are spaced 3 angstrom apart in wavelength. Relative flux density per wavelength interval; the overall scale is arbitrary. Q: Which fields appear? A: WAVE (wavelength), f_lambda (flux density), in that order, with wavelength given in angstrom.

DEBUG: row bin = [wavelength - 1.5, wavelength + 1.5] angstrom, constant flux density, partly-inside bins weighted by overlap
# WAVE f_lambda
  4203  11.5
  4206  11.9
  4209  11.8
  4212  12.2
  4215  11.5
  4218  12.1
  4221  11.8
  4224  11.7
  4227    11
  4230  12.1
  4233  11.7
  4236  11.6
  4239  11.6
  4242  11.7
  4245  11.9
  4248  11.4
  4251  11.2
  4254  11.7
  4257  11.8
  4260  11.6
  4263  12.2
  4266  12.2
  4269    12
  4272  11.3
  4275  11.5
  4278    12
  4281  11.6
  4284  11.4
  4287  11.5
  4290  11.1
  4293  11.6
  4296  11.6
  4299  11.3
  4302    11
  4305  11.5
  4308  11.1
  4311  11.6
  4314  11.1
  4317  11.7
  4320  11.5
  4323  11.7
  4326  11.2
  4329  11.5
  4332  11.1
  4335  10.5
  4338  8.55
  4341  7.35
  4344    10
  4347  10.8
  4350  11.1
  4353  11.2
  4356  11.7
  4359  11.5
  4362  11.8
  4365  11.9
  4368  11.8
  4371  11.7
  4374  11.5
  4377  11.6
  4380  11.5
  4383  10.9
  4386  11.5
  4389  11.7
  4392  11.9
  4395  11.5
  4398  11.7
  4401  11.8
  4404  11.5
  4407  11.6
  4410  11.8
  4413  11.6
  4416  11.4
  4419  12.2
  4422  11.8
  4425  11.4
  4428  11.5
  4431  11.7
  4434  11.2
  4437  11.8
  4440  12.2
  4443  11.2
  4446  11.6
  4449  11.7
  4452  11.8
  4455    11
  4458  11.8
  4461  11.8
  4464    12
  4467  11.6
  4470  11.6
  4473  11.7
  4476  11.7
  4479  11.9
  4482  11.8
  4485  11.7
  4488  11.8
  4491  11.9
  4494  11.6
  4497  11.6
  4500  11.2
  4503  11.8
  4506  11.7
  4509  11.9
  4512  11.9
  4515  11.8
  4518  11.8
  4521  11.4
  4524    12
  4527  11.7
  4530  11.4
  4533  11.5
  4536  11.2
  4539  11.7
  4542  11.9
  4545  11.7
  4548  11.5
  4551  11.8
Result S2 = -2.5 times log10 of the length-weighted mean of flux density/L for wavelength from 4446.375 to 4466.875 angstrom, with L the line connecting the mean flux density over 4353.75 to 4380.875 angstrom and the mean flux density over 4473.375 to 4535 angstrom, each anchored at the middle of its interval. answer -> 0.00 mag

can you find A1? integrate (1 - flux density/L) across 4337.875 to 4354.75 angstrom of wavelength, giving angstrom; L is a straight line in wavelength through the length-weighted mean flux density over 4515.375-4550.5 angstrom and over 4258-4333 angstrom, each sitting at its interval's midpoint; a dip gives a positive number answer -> 2.3 angstrom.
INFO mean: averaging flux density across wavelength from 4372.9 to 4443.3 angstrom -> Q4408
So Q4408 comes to 11.6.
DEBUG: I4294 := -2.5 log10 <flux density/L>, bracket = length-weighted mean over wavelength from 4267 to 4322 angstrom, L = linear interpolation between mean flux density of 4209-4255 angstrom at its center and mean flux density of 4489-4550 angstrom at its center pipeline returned 0.02 mag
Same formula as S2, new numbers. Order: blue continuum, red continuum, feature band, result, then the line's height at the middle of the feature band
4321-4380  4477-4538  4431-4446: -0.02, 11.4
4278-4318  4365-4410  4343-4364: 0.03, 11.5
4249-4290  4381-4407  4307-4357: 0.08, 11.6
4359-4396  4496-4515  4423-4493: 0.00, 11.7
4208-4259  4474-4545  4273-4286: 0.01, 11.7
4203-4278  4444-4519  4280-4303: 0.03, 11.7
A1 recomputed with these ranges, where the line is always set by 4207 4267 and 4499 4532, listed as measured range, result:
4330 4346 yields 2.9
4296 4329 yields 1.0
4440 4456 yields 0.2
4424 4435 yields 0.2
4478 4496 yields -0.1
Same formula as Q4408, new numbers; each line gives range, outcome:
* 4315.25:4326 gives 11.6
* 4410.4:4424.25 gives 11.7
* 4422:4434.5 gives 11.5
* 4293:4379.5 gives 11.1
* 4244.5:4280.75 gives 11.7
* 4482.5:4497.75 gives 11.7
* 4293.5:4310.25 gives 11.3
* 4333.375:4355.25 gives 10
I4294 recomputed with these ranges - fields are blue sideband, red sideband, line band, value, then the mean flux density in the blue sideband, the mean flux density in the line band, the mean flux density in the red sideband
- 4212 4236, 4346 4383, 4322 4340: 0.09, 11.7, 10.6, 11.5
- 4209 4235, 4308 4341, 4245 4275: -0.03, 11.8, 11.7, 10.9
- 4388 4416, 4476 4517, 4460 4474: 0.00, 11.7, 11.7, 11.7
